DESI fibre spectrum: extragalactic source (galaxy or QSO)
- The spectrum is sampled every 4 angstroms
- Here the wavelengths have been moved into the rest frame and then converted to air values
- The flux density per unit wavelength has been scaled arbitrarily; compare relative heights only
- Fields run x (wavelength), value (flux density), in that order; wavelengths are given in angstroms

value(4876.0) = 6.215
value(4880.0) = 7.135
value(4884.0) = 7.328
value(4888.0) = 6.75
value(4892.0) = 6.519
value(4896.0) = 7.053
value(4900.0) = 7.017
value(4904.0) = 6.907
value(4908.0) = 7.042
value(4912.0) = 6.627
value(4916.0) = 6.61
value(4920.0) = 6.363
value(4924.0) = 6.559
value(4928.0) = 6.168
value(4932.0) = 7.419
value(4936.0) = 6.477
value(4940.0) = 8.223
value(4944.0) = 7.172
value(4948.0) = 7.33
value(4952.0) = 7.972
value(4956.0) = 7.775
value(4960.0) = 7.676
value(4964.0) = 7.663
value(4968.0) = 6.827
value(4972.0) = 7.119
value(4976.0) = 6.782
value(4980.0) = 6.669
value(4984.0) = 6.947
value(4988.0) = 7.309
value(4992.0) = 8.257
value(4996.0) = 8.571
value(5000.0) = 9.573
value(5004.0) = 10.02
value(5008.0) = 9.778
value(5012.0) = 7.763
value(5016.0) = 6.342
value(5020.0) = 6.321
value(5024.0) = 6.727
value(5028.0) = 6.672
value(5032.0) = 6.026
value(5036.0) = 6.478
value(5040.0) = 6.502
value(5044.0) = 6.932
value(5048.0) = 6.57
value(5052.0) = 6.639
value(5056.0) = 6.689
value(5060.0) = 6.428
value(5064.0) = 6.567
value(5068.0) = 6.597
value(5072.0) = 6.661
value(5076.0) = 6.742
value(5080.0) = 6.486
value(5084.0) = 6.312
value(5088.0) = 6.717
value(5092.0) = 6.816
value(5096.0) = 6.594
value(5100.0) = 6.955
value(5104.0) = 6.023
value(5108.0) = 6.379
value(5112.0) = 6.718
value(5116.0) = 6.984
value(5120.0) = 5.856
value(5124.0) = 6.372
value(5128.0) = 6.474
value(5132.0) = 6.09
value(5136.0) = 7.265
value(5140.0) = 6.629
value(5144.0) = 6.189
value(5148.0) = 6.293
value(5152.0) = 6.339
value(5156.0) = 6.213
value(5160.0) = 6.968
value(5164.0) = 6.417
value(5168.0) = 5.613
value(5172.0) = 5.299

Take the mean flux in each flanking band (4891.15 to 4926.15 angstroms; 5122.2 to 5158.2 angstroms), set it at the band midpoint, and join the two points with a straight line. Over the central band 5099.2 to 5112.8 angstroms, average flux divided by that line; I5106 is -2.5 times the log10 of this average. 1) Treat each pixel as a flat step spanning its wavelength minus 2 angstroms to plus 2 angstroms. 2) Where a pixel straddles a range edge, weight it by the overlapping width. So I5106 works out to 0.00 mag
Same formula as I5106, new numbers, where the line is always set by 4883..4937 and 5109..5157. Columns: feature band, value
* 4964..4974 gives -0.07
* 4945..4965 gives -0.14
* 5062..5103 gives -0.02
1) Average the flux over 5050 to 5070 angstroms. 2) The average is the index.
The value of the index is 6.58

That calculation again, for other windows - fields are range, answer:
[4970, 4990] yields 6.97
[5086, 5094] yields 6.77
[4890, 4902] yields 6.86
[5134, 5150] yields 6.59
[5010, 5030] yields 6.77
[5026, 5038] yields 6.39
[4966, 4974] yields 6.97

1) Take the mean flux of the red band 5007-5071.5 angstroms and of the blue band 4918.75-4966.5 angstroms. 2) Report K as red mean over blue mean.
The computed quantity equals 0.9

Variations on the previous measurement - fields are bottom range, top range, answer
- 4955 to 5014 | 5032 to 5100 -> 0.83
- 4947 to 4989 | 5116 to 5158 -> 0.88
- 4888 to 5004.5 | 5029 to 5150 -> 0.90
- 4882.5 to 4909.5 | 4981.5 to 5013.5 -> 1.23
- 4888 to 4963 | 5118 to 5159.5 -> 0.91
